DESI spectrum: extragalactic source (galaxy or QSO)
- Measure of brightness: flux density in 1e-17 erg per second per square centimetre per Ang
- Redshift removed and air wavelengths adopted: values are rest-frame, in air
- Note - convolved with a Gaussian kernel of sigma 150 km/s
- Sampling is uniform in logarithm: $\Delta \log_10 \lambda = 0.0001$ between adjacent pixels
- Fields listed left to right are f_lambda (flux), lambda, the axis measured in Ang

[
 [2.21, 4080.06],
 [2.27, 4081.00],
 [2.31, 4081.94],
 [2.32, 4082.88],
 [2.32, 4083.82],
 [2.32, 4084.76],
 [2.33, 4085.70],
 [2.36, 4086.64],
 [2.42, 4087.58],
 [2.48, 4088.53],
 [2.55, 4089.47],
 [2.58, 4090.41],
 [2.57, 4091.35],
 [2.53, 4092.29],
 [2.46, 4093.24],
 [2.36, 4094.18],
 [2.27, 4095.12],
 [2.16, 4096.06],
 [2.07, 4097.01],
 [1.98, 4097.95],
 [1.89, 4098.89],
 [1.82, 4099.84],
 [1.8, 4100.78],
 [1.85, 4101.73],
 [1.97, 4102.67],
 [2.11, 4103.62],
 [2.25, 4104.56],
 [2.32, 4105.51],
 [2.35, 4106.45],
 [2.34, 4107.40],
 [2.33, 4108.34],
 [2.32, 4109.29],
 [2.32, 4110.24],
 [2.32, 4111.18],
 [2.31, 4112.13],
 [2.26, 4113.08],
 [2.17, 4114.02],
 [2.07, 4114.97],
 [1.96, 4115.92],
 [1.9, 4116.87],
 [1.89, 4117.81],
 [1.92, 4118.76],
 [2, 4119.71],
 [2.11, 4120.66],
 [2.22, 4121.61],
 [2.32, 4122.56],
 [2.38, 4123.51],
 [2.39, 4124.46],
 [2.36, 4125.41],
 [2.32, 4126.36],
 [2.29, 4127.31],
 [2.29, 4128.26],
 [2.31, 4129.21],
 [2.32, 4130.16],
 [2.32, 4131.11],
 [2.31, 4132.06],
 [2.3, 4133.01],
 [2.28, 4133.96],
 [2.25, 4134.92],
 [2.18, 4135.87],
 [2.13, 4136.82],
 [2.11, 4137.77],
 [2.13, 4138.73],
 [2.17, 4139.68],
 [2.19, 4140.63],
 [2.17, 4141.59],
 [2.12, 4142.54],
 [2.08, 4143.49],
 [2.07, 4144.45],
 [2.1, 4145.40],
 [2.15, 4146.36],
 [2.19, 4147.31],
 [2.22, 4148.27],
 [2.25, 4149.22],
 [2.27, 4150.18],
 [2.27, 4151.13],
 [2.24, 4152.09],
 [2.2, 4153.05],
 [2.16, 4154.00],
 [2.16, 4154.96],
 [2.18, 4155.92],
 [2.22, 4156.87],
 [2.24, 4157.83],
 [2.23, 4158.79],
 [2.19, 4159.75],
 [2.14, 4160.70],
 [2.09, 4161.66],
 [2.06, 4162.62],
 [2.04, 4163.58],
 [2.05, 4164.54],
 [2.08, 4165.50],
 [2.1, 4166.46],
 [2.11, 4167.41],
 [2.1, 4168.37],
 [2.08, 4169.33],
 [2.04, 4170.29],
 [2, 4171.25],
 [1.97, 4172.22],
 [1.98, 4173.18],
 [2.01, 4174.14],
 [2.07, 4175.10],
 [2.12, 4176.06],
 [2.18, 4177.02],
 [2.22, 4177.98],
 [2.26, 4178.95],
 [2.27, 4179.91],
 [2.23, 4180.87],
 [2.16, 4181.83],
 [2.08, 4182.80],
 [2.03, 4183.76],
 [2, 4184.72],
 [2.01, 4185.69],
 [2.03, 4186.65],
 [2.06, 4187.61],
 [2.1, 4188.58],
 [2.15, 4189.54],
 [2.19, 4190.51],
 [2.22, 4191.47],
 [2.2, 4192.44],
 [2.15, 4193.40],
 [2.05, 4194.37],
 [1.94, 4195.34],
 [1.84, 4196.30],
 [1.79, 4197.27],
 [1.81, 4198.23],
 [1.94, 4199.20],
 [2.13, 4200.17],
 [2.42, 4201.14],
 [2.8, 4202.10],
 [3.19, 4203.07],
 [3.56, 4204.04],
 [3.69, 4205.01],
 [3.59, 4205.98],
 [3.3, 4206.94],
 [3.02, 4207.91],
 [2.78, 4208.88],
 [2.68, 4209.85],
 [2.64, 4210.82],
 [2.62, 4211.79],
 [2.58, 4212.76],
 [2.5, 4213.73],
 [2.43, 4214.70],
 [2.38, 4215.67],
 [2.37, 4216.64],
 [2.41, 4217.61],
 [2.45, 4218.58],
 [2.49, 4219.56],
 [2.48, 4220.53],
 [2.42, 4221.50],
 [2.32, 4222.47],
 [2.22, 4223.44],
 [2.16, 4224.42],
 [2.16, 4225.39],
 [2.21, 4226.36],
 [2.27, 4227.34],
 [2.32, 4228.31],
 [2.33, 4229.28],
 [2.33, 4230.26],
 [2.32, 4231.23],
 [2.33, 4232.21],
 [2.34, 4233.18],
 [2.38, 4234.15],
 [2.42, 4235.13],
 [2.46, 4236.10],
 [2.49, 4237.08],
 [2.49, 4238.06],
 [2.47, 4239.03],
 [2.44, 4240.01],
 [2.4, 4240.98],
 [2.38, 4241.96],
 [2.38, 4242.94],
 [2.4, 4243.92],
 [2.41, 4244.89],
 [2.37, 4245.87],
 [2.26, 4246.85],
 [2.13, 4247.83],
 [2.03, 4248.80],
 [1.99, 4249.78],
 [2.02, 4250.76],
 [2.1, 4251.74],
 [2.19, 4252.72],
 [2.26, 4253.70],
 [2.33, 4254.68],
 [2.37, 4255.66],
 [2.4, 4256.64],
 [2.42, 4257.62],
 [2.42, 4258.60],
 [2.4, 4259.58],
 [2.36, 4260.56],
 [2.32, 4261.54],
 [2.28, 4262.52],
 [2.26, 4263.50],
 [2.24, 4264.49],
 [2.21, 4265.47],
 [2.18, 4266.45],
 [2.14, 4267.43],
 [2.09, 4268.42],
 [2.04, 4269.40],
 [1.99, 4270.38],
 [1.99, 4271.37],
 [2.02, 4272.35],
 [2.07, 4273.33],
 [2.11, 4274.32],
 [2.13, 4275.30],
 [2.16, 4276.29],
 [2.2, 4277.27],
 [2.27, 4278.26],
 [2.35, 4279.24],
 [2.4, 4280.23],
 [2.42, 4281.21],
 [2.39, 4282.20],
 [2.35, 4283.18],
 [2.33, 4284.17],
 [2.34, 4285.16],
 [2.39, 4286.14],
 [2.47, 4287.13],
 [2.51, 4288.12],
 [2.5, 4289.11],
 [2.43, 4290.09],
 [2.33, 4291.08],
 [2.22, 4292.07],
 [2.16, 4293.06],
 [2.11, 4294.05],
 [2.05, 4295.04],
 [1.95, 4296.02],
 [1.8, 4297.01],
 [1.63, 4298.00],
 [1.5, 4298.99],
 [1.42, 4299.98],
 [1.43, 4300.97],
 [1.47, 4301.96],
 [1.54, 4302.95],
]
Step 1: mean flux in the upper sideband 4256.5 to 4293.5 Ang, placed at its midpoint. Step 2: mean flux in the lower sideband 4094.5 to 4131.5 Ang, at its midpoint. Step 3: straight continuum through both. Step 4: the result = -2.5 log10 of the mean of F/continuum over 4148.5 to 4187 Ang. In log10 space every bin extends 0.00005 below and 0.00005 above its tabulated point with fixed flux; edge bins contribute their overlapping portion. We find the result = 0.037 mag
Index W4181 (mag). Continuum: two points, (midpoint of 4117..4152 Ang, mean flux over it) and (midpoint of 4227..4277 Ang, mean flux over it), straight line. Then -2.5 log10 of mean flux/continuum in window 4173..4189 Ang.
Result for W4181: 0.06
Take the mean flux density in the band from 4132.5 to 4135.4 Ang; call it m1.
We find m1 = 2.27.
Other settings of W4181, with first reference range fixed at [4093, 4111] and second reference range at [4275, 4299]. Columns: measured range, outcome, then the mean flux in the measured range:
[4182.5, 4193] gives 0.05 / 2.1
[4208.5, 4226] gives -0.11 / 2.45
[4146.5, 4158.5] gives -0.02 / 2.22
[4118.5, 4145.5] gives -0.02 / 2.22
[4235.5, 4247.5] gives -0.09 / 2.41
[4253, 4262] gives -0.07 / 2.36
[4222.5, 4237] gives -0.05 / 2.31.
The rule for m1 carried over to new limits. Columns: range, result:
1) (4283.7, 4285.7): 2.34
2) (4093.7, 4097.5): 2.22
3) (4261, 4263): 2.3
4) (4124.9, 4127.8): 2.32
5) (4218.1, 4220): 2.46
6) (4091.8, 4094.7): 2.45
